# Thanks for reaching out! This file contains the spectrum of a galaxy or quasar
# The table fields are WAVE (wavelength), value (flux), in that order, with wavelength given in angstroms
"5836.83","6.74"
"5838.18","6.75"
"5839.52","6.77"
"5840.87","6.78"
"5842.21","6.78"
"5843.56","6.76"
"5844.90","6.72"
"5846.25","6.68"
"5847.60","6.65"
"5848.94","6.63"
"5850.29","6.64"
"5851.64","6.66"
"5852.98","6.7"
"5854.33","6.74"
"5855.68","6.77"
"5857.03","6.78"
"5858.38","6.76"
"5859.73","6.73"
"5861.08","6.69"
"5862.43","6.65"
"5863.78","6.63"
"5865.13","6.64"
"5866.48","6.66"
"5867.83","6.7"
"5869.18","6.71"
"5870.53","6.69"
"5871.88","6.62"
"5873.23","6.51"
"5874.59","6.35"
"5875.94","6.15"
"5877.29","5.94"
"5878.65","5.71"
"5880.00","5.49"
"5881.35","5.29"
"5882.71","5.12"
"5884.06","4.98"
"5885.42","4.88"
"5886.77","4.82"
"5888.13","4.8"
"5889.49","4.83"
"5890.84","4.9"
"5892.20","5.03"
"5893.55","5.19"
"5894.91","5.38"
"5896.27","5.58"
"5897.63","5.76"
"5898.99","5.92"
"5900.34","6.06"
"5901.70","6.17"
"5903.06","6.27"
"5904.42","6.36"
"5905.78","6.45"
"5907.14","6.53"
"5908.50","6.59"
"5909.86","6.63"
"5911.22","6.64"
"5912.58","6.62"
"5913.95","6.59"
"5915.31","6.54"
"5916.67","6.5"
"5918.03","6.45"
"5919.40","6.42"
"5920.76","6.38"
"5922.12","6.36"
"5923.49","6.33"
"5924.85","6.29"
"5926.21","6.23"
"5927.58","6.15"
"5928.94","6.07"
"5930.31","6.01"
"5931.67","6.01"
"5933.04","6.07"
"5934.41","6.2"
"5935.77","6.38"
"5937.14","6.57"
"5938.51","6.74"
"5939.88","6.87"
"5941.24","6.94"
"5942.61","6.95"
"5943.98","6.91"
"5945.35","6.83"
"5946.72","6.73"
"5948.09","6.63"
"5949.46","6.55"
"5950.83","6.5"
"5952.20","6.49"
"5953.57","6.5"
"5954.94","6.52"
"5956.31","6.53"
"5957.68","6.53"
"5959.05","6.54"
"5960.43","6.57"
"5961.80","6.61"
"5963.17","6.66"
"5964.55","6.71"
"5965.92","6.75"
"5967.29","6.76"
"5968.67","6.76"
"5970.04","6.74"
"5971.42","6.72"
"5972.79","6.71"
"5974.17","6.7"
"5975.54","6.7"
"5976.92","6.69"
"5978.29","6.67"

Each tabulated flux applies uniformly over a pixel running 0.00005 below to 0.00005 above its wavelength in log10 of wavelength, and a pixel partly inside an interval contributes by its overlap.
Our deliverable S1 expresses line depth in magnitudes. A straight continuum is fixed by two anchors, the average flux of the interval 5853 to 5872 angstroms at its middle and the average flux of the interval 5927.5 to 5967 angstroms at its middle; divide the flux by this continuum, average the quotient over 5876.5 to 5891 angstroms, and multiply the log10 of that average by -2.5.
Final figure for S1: 0.27 mag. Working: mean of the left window 6.7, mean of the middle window 5.18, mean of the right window 6.54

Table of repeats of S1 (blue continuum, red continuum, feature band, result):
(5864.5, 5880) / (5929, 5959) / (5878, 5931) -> 0.10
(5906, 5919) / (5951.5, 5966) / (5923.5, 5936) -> 0.07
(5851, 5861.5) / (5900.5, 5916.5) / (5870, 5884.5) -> 0.13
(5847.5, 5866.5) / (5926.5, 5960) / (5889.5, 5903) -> 0.19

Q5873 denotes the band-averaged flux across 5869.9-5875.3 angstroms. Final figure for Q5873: 6.54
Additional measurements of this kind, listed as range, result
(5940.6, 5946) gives 6.9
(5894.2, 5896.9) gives 5.46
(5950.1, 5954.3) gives 6.5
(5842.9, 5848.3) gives 6.71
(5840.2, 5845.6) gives 6.76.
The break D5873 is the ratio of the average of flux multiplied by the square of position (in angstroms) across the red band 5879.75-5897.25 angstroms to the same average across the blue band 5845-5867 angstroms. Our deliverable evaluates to 0.77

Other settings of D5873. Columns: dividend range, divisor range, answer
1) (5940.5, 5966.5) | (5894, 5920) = 1.08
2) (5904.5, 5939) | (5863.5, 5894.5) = 1.13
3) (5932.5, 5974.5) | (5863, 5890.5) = 1.16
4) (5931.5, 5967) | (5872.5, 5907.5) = 1.20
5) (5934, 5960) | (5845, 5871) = 1.02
